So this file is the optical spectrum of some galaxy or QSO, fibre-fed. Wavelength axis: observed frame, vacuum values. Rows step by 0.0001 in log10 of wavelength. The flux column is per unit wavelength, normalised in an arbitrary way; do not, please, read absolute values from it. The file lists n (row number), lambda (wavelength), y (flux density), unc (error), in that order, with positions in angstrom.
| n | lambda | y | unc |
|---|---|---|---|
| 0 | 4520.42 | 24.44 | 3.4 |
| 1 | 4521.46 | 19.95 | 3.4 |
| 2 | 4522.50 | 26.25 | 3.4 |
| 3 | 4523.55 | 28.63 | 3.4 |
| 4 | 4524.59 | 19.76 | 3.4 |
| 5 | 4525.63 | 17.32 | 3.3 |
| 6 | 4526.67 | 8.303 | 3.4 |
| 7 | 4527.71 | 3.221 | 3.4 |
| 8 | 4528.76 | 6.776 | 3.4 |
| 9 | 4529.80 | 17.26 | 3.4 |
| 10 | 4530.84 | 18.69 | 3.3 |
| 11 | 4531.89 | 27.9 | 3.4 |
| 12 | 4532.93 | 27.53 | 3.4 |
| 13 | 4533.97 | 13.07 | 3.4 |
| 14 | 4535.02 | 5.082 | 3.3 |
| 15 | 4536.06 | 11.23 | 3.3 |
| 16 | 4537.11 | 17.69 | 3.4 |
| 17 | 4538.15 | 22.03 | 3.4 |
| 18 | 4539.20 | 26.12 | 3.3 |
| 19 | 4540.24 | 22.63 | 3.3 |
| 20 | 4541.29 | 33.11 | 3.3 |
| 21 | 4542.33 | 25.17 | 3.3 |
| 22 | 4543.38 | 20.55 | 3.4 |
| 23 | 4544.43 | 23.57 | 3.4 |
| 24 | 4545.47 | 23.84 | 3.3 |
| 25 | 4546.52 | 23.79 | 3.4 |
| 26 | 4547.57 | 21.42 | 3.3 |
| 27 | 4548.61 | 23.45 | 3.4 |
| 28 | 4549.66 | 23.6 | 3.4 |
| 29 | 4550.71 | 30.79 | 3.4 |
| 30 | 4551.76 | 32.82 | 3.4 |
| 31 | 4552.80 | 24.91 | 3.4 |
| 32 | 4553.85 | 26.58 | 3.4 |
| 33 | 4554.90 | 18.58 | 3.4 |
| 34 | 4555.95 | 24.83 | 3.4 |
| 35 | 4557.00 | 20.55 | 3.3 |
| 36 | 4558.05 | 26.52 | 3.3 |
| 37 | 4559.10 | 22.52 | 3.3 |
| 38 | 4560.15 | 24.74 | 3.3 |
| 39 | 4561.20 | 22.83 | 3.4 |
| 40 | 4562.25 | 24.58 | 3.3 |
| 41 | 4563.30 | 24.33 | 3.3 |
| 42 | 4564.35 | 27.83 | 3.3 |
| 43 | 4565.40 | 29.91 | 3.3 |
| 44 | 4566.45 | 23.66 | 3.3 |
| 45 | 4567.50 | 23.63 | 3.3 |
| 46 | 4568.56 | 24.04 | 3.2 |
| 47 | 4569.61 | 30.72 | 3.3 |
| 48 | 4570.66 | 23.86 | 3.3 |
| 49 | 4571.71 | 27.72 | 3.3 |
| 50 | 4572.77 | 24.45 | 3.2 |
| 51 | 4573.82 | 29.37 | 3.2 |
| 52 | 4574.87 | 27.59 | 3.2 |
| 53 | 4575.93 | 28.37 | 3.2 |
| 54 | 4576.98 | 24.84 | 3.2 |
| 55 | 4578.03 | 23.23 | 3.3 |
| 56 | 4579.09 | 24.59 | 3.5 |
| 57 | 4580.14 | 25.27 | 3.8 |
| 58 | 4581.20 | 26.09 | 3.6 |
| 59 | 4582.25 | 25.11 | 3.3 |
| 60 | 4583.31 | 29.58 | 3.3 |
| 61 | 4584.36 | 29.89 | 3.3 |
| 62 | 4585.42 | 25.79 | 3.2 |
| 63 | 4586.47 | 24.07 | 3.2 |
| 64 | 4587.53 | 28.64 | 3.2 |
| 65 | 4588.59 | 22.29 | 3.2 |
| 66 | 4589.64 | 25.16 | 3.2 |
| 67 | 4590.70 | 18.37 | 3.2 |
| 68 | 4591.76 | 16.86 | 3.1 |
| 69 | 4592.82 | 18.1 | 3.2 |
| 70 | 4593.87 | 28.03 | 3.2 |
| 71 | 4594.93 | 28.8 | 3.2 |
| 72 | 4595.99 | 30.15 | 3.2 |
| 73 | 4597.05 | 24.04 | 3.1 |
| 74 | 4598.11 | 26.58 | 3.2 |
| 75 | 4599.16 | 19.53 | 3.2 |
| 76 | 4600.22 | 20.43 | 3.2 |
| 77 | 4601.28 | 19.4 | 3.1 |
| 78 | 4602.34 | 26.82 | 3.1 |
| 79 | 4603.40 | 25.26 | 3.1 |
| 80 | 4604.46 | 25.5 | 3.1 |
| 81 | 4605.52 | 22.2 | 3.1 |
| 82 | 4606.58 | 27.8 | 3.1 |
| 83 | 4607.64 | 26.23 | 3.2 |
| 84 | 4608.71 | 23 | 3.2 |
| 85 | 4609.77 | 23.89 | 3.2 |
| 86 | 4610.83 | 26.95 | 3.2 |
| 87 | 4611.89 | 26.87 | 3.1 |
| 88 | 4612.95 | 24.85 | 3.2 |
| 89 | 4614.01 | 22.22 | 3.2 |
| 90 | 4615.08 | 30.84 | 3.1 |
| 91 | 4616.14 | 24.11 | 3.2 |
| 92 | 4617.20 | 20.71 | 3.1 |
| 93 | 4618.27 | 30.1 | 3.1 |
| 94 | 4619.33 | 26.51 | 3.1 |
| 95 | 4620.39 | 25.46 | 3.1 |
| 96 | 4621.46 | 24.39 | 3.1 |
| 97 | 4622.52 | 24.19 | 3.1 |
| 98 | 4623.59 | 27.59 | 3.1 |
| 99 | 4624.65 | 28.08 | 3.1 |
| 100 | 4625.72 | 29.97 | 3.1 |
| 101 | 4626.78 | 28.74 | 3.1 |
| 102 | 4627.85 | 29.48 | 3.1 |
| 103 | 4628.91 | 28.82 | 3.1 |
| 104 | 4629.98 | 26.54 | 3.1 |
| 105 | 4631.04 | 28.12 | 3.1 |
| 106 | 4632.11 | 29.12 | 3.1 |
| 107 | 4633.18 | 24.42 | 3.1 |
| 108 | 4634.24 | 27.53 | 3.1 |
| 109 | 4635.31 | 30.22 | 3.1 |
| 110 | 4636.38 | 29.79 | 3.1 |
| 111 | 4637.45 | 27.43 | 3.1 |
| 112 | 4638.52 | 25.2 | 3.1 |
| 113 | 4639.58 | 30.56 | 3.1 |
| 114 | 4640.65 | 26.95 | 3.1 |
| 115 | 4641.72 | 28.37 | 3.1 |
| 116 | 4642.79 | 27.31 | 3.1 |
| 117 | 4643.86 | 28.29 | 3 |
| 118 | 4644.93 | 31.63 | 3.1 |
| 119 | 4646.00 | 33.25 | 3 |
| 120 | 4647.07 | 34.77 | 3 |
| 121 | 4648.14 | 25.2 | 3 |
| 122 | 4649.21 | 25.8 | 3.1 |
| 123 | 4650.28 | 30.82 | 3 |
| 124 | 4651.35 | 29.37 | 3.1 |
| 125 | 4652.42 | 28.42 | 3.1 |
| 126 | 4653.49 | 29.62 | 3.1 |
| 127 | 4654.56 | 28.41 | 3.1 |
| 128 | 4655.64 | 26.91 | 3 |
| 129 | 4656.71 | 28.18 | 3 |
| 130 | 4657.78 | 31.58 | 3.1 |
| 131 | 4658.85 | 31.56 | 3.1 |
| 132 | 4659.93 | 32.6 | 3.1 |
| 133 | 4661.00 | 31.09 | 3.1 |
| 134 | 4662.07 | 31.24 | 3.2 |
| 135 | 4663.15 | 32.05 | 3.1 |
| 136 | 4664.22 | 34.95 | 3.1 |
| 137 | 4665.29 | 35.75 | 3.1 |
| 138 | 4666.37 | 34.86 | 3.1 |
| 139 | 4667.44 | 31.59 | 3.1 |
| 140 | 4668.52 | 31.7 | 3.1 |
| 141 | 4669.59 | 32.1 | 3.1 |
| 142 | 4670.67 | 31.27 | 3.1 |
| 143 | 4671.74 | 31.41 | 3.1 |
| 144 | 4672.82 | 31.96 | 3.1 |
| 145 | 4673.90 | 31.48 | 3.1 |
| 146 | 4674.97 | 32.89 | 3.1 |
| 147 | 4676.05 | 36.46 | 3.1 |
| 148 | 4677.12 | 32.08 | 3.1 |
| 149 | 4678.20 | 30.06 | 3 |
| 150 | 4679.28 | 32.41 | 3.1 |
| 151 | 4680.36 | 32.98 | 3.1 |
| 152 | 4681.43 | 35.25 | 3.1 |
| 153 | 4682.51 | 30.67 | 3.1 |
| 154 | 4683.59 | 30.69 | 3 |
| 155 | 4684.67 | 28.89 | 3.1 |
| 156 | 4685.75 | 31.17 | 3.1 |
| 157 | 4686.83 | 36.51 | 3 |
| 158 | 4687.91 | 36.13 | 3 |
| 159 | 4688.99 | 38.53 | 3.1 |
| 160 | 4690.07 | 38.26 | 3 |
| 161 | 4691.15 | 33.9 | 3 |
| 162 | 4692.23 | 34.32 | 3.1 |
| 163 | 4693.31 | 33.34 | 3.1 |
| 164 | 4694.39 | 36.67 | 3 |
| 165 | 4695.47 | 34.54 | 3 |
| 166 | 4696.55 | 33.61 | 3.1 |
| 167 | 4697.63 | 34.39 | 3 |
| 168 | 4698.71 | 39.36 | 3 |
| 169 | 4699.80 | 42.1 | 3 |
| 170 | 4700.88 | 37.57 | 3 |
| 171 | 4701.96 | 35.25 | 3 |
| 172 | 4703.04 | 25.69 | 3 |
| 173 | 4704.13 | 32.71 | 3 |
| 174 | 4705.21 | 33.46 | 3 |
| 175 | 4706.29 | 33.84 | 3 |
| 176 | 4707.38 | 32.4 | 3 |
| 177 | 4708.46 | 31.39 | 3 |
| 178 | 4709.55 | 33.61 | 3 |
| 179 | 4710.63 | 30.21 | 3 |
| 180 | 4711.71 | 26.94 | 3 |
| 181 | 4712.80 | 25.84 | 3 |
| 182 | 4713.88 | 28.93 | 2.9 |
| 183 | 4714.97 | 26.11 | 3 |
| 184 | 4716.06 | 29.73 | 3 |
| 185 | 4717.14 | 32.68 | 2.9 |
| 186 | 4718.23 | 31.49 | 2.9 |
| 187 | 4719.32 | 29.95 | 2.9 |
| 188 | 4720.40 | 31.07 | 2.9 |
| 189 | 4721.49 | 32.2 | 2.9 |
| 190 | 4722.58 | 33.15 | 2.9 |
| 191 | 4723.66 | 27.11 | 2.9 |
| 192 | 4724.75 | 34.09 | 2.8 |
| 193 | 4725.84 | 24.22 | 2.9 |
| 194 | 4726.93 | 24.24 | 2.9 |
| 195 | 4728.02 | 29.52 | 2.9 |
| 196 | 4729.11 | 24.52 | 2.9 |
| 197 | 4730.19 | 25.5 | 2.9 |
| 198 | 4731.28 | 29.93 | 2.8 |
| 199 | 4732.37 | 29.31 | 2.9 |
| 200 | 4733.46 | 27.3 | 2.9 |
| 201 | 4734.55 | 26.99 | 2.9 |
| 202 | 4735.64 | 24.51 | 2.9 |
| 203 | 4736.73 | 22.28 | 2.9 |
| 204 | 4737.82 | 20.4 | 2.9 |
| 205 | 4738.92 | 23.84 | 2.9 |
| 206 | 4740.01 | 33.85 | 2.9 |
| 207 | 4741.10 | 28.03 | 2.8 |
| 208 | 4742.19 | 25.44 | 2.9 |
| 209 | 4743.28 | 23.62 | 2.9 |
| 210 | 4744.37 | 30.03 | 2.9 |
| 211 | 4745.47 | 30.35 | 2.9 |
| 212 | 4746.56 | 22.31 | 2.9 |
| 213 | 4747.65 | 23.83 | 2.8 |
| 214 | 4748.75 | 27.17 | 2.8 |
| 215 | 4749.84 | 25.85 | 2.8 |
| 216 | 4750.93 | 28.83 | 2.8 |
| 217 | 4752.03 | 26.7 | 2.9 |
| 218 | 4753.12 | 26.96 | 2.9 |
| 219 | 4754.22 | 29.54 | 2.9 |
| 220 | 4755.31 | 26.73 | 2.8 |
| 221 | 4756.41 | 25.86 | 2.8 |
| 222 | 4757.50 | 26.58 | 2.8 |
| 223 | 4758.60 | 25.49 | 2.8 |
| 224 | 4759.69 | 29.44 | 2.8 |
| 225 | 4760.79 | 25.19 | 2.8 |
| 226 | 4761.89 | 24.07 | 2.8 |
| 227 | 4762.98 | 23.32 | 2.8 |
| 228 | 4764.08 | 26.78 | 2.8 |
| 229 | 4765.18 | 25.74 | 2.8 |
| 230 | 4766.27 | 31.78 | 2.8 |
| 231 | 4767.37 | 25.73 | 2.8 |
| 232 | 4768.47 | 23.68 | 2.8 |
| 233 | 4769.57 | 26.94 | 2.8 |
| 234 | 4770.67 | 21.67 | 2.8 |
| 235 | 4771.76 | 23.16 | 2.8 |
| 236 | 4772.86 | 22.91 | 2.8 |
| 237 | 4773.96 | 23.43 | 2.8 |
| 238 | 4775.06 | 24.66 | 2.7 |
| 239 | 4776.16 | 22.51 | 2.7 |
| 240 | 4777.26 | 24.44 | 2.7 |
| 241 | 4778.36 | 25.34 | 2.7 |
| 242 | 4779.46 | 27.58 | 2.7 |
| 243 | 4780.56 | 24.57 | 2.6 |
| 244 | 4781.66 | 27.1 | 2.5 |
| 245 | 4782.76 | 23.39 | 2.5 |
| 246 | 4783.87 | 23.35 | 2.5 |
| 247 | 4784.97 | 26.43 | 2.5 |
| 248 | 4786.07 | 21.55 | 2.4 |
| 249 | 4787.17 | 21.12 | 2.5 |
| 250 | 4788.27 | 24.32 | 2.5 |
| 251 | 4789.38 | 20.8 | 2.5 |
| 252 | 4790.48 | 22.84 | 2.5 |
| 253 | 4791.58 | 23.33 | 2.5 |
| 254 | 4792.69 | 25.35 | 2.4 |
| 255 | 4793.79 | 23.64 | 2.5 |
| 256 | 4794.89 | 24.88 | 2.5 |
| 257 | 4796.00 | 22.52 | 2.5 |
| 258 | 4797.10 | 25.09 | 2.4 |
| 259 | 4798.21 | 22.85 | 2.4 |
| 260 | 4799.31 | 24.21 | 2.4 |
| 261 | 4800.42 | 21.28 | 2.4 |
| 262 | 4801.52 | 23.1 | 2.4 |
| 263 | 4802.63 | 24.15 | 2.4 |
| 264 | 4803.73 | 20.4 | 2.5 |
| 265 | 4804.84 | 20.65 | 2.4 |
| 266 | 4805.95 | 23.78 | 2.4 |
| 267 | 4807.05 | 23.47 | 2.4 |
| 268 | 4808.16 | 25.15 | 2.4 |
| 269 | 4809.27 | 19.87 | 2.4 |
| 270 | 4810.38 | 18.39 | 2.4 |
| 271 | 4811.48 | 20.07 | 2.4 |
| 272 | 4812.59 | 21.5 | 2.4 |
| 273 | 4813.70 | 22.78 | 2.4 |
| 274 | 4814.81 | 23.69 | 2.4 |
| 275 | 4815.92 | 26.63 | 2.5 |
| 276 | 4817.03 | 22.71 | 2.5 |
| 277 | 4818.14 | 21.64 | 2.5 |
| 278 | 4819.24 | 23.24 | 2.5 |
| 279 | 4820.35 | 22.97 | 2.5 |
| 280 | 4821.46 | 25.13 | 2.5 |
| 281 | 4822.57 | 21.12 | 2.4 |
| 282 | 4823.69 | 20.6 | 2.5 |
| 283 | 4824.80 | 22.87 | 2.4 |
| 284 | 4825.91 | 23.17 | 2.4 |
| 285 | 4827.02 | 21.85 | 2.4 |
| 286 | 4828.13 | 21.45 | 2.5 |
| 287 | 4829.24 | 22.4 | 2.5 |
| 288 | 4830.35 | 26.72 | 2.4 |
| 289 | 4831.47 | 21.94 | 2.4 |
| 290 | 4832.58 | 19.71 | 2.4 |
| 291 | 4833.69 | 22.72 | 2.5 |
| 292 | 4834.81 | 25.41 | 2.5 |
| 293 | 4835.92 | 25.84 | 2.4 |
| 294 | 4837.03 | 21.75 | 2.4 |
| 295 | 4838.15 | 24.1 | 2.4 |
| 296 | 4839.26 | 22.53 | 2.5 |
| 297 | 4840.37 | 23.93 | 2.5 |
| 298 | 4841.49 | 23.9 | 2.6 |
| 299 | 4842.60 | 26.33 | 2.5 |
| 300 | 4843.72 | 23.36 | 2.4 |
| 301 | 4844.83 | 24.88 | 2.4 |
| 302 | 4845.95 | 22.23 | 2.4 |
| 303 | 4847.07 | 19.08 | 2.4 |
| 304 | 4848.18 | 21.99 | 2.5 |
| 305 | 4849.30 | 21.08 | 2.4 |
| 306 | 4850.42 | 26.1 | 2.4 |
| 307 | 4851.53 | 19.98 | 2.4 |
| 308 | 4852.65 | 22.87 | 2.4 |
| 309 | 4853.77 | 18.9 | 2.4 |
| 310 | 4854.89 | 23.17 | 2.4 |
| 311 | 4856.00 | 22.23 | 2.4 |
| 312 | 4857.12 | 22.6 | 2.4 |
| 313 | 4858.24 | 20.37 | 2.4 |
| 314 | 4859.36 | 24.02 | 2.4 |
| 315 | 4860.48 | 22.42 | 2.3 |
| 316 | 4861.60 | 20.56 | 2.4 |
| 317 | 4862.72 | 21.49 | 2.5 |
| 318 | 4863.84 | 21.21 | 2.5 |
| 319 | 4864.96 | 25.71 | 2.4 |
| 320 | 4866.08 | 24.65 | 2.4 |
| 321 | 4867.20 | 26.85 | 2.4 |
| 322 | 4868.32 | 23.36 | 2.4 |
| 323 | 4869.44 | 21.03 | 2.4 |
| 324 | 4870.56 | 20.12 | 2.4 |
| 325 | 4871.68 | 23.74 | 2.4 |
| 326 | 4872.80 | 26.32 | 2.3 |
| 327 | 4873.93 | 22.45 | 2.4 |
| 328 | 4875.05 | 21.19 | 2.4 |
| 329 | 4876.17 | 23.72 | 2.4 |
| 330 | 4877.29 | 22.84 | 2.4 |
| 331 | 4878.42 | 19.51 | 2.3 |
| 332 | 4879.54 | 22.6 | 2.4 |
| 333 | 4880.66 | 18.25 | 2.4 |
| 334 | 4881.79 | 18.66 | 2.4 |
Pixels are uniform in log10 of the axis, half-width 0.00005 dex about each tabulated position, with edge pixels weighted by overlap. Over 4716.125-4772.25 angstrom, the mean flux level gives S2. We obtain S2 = 27.1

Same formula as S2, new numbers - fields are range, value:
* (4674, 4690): 33.3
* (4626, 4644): 28.1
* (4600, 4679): 28.6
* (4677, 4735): 31.7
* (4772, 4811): 23.4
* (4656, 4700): 33.3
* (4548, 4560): 25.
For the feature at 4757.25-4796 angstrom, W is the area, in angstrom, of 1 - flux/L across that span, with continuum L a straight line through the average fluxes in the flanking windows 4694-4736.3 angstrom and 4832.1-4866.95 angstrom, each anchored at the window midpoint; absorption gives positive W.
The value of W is 3.6 angstrom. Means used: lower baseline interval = 30.8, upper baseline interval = 22.8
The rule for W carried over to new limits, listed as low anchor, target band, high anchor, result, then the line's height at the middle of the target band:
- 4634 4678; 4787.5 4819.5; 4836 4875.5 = 2.6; 24.8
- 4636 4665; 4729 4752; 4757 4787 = -0.2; 26.2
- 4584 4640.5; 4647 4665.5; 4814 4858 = -3.7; 25.2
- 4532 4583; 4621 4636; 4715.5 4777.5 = -1.5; 25.2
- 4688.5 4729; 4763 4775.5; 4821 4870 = 1.3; 28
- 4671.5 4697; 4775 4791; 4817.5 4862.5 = 1.6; 26.6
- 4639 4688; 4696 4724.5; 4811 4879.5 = -2.9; 29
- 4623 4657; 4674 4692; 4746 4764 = -3.8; 27.7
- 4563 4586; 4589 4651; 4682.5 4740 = 3.6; 27.9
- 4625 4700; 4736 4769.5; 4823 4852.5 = 0.9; 27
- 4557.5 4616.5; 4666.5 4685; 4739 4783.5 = -4.7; 25.6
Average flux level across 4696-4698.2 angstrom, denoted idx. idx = 34.1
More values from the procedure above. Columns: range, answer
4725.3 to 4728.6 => 25.9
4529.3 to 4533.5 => 22.8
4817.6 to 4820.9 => 22.7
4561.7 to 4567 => 26.1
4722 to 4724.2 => 30.2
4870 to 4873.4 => 23.4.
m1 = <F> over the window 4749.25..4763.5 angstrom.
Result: 26.5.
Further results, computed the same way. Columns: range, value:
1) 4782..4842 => 22.9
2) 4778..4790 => 24.1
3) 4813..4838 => 23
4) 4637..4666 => 29.9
